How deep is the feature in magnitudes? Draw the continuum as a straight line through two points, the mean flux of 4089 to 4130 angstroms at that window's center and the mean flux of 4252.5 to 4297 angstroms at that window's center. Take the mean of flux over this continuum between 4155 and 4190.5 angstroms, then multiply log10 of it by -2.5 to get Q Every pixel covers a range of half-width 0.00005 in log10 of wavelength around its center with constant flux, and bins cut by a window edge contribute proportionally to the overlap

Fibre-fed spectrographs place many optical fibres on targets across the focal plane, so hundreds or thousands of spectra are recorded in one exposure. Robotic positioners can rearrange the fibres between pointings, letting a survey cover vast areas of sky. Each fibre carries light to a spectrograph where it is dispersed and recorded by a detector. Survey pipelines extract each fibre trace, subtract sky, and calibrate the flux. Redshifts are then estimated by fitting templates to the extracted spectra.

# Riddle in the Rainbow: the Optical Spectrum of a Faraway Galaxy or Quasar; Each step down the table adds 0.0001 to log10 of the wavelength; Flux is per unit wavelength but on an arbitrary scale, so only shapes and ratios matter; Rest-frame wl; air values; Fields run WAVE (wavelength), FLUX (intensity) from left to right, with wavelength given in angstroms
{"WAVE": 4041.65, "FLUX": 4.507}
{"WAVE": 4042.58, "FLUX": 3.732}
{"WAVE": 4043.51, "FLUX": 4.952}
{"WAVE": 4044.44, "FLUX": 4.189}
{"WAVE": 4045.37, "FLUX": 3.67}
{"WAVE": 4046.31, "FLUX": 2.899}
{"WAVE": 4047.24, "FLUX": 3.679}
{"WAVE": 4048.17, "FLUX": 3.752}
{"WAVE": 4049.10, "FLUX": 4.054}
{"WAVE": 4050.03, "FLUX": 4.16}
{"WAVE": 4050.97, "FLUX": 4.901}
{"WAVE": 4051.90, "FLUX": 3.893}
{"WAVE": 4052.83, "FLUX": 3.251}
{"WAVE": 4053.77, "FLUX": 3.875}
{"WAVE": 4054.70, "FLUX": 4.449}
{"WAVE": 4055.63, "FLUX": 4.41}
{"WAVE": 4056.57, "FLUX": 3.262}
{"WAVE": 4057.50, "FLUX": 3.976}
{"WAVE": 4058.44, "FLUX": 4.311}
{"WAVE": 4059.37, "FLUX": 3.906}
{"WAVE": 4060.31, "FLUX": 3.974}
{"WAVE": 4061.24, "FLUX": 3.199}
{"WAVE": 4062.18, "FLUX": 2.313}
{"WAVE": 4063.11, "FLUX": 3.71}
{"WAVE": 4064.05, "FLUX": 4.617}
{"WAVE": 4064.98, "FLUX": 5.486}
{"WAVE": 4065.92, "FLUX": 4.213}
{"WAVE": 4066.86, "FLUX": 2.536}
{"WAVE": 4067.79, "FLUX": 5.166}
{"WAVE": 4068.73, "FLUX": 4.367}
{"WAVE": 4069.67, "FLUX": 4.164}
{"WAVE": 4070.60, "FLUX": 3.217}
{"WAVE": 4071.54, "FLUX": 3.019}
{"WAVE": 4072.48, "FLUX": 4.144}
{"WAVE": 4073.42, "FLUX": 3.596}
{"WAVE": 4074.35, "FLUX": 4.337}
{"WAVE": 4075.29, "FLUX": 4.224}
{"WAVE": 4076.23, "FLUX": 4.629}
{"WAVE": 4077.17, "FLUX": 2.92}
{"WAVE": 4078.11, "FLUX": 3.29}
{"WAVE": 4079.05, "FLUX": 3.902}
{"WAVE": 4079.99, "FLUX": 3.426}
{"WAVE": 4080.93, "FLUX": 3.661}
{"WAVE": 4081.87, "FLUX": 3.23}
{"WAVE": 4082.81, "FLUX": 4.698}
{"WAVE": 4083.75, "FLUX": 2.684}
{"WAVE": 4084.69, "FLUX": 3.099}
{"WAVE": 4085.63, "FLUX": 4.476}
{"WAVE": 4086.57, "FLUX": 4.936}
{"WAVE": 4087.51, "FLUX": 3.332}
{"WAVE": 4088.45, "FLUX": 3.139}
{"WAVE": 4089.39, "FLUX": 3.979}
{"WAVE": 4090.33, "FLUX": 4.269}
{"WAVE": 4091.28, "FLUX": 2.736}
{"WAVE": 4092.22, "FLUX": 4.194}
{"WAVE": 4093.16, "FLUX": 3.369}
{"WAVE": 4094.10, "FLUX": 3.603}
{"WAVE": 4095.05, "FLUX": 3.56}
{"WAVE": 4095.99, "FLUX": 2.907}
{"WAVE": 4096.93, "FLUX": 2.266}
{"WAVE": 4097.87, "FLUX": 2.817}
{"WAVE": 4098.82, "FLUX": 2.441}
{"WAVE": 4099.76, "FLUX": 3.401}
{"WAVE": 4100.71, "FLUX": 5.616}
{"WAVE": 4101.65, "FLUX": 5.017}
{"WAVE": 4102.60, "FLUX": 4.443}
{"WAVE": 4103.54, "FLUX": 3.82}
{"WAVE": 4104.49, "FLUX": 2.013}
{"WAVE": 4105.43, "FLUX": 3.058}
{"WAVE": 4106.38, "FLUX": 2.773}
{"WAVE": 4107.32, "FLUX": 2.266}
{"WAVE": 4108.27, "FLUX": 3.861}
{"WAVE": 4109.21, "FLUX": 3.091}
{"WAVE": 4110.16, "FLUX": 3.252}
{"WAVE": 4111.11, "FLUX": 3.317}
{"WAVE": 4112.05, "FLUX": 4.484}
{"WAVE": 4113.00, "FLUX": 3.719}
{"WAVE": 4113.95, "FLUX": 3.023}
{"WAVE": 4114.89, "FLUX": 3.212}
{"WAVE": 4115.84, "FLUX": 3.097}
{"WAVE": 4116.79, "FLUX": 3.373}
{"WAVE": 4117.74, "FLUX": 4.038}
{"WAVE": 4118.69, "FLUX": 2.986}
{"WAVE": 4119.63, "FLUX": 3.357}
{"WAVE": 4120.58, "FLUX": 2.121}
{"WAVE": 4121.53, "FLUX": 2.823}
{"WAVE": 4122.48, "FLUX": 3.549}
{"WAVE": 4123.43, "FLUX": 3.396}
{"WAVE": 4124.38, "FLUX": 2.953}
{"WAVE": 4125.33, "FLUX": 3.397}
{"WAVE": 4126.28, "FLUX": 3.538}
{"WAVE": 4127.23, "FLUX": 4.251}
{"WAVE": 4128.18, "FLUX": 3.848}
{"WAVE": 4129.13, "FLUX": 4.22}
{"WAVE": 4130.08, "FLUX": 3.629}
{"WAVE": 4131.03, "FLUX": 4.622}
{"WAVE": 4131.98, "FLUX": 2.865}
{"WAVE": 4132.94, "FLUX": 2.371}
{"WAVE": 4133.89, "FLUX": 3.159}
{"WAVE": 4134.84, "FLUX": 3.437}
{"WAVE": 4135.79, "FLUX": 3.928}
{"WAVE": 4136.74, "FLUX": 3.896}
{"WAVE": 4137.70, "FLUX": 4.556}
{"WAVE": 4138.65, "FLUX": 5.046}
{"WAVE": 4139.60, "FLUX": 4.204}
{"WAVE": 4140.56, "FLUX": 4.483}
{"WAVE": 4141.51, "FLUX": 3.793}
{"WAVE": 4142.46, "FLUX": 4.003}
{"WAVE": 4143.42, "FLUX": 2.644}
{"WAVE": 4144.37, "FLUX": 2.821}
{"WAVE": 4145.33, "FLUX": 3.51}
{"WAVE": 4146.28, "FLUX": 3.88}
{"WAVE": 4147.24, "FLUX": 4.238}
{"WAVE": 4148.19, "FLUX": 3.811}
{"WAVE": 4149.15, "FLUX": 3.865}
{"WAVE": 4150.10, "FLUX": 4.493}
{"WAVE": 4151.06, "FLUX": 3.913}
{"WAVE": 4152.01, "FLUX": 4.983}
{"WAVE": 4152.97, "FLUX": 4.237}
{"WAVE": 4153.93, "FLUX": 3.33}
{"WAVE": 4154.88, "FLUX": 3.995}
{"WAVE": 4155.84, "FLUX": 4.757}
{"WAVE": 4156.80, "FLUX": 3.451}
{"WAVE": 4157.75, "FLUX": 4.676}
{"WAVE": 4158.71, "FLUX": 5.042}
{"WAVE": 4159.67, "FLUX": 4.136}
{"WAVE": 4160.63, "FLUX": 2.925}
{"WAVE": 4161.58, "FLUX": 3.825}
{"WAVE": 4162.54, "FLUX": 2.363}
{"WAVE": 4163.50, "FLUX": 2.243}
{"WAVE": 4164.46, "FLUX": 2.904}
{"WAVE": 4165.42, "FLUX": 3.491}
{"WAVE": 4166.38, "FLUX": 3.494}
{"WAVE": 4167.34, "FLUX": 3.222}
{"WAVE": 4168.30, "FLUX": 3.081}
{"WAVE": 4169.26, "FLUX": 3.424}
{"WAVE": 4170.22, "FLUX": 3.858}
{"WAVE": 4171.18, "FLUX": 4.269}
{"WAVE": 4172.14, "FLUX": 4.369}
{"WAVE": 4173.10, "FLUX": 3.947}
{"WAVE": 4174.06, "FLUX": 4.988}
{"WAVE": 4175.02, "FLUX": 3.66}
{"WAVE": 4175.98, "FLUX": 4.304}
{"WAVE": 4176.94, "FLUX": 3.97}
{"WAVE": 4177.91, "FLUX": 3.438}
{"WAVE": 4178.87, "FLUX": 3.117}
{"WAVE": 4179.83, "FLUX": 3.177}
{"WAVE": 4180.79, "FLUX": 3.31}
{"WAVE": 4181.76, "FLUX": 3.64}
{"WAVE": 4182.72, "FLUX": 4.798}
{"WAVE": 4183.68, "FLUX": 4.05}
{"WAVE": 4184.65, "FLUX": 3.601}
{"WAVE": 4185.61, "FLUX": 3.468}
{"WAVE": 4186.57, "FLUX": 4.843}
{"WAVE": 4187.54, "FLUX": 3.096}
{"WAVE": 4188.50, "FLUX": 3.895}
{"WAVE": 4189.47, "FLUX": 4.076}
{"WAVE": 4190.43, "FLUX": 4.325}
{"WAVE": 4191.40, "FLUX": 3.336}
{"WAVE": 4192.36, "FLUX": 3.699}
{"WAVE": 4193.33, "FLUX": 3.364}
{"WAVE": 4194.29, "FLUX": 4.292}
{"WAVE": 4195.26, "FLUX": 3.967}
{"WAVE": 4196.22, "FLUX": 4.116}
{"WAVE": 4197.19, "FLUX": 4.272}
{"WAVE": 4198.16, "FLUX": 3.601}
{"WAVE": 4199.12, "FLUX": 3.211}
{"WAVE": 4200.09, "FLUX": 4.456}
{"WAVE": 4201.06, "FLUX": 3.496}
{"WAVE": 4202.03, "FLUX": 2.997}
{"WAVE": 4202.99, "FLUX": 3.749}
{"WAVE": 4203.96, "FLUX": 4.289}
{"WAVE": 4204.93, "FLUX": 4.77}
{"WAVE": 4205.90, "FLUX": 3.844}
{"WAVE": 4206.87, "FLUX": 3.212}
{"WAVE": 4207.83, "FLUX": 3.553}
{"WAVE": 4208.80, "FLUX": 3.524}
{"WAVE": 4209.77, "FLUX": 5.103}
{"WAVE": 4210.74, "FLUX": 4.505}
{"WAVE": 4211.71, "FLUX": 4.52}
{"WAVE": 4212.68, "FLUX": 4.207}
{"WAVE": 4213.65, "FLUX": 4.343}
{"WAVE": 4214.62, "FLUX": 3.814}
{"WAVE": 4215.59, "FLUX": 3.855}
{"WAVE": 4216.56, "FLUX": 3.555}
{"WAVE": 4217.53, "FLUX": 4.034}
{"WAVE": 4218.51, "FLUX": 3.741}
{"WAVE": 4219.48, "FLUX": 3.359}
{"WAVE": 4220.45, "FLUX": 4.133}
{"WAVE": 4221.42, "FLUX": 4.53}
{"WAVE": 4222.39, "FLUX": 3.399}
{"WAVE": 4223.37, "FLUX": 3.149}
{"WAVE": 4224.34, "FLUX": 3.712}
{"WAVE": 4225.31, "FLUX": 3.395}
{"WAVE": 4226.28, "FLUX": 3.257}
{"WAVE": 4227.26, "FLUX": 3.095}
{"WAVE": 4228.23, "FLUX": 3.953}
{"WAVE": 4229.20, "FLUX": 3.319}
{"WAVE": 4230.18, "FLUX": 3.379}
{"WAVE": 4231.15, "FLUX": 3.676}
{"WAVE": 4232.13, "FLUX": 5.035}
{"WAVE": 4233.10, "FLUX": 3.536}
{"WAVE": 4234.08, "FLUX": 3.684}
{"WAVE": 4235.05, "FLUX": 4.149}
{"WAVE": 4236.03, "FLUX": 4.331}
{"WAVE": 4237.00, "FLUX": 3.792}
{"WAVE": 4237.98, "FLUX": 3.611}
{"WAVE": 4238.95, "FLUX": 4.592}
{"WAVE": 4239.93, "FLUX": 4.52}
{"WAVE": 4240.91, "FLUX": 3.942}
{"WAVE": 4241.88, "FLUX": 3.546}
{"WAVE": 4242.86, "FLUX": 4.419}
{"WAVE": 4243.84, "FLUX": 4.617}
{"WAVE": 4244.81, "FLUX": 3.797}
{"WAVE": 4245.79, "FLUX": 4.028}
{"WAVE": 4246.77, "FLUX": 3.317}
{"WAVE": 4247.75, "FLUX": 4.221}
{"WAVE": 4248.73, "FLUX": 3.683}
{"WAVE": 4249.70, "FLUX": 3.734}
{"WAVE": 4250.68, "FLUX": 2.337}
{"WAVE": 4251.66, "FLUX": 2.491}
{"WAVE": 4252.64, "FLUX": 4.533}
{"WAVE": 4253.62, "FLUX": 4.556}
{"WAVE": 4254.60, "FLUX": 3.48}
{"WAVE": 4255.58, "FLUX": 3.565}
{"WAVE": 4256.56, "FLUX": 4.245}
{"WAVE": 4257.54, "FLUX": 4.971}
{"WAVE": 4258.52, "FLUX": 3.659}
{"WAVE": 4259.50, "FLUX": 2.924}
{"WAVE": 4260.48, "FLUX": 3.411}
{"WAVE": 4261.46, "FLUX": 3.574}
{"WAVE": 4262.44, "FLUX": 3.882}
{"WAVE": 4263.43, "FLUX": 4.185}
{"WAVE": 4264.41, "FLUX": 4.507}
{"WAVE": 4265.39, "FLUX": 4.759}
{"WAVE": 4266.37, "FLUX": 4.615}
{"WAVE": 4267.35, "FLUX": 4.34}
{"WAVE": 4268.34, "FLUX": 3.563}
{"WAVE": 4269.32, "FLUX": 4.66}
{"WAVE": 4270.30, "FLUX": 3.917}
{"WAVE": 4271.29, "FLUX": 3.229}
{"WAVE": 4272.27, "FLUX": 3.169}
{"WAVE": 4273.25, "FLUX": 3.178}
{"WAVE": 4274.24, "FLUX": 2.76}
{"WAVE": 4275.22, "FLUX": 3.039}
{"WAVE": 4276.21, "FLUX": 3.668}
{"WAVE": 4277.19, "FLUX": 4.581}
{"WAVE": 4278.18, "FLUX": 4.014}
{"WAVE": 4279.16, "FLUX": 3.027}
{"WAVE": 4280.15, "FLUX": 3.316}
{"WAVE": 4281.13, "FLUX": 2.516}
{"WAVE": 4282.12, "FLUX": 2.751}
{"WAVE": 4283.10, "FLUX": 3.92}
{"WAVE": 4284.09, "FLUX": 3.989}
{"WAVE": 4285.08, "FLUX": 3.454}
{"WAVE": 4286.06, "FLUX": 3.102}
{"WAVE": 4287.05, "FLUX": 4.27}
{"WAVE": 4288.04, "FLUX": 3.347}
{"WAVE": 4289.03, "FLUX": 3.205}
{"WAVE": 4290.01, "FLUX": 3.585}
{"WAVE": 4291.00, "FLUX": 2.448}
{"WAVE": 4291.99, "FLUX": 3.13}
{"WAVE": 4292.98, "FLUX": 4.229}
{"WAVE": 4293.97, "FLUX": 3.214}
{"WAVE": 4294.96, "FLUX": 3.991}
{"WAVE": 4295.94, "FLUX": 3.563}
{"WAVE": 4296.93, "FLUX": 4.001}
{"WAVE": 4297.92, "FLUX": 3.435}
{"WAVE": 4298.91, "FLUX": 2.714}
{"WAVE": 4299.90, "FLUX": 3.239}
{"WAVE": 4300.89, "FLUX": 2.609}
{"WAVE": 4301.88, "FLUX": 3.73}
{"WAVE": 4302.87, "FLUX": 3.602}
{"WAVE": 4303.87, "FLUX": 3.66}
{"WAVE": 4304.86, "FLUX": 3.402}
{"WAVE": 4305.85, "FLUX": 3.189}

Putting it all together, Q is -0.069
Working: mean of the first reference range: 3.43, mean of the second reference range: 3.69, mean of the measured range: 3.76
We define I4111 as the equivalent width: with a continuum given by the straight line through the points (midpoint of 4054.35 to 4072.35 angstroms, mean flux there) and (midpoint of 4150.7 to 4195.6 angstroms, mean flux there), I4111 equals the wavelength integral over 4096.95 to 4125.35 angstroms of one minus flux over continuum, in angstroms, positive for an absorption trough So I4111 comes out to 3.8 angstroms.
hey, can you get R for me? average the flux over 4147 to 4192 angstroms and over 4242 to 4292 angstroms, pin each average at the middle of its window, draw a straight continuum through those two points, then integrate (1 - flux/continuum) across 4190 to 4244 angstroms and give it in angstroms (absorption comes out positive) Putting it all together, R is -1.9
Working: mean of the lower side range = 3.82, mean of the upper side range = 3.68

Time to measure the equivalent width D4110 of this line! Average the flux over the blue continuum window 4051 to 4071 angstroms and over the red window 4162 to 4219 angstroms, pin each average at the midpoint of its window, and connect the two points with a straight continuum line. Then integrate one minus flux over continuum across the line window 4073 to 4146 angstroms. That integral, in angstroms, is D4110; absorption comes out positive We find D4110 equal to 6.2 angstroms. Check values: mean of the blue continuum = 3.94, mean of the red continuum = 3.79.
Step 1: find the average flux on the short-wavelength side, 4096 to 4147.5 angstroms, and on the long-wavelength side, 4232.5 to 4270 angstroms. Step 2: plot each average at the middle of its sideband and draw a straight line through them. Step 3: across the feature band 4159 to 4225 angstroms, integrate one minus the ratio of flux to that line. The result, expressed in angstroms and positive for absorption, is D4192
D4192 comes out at -0.6 angstroms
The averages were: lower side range 3.51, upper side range 3.95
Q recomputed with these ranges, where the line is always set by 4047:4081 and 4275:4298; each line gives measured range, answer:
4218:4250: -0.07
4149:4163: -0.08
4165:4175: -0.03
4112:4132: 0.10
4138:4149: -0.03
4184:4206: -0.06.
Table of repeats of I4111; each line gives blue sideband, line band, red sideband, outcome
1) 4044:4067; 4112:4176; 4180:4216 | 3.5 angstroms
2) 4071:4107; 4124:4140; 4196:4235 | -0.4 angstroms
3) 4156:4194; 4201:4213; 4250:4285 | -0.9 angstroms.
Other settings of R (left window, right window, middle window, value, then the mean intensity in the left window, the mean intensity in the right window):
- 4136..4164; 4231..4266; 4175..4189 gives 0.5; 3.9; 3.93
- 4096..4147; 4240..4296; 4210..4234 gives -1.3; 3.5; 3.69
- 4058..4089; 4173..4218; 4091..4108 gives 2.1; 3.82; 3.9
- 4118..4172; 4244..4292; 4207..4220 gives -1.1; 3.67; 3.66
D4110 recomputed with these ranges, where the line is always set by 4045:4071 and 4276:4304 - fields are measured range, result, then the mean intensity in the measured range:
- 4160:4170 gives 1.5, 3.13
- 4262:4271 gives -1.9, 4.24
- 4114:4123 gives 1.5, 3.17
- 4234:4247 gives -1.8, 4.05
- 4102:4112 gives 1.4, 3.27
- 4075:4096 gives 1.0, 3.67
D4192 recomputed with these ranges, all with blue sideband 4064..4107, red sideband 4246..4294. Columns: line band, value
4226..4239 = -0.5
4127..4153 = -1.3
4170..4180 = -0.7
